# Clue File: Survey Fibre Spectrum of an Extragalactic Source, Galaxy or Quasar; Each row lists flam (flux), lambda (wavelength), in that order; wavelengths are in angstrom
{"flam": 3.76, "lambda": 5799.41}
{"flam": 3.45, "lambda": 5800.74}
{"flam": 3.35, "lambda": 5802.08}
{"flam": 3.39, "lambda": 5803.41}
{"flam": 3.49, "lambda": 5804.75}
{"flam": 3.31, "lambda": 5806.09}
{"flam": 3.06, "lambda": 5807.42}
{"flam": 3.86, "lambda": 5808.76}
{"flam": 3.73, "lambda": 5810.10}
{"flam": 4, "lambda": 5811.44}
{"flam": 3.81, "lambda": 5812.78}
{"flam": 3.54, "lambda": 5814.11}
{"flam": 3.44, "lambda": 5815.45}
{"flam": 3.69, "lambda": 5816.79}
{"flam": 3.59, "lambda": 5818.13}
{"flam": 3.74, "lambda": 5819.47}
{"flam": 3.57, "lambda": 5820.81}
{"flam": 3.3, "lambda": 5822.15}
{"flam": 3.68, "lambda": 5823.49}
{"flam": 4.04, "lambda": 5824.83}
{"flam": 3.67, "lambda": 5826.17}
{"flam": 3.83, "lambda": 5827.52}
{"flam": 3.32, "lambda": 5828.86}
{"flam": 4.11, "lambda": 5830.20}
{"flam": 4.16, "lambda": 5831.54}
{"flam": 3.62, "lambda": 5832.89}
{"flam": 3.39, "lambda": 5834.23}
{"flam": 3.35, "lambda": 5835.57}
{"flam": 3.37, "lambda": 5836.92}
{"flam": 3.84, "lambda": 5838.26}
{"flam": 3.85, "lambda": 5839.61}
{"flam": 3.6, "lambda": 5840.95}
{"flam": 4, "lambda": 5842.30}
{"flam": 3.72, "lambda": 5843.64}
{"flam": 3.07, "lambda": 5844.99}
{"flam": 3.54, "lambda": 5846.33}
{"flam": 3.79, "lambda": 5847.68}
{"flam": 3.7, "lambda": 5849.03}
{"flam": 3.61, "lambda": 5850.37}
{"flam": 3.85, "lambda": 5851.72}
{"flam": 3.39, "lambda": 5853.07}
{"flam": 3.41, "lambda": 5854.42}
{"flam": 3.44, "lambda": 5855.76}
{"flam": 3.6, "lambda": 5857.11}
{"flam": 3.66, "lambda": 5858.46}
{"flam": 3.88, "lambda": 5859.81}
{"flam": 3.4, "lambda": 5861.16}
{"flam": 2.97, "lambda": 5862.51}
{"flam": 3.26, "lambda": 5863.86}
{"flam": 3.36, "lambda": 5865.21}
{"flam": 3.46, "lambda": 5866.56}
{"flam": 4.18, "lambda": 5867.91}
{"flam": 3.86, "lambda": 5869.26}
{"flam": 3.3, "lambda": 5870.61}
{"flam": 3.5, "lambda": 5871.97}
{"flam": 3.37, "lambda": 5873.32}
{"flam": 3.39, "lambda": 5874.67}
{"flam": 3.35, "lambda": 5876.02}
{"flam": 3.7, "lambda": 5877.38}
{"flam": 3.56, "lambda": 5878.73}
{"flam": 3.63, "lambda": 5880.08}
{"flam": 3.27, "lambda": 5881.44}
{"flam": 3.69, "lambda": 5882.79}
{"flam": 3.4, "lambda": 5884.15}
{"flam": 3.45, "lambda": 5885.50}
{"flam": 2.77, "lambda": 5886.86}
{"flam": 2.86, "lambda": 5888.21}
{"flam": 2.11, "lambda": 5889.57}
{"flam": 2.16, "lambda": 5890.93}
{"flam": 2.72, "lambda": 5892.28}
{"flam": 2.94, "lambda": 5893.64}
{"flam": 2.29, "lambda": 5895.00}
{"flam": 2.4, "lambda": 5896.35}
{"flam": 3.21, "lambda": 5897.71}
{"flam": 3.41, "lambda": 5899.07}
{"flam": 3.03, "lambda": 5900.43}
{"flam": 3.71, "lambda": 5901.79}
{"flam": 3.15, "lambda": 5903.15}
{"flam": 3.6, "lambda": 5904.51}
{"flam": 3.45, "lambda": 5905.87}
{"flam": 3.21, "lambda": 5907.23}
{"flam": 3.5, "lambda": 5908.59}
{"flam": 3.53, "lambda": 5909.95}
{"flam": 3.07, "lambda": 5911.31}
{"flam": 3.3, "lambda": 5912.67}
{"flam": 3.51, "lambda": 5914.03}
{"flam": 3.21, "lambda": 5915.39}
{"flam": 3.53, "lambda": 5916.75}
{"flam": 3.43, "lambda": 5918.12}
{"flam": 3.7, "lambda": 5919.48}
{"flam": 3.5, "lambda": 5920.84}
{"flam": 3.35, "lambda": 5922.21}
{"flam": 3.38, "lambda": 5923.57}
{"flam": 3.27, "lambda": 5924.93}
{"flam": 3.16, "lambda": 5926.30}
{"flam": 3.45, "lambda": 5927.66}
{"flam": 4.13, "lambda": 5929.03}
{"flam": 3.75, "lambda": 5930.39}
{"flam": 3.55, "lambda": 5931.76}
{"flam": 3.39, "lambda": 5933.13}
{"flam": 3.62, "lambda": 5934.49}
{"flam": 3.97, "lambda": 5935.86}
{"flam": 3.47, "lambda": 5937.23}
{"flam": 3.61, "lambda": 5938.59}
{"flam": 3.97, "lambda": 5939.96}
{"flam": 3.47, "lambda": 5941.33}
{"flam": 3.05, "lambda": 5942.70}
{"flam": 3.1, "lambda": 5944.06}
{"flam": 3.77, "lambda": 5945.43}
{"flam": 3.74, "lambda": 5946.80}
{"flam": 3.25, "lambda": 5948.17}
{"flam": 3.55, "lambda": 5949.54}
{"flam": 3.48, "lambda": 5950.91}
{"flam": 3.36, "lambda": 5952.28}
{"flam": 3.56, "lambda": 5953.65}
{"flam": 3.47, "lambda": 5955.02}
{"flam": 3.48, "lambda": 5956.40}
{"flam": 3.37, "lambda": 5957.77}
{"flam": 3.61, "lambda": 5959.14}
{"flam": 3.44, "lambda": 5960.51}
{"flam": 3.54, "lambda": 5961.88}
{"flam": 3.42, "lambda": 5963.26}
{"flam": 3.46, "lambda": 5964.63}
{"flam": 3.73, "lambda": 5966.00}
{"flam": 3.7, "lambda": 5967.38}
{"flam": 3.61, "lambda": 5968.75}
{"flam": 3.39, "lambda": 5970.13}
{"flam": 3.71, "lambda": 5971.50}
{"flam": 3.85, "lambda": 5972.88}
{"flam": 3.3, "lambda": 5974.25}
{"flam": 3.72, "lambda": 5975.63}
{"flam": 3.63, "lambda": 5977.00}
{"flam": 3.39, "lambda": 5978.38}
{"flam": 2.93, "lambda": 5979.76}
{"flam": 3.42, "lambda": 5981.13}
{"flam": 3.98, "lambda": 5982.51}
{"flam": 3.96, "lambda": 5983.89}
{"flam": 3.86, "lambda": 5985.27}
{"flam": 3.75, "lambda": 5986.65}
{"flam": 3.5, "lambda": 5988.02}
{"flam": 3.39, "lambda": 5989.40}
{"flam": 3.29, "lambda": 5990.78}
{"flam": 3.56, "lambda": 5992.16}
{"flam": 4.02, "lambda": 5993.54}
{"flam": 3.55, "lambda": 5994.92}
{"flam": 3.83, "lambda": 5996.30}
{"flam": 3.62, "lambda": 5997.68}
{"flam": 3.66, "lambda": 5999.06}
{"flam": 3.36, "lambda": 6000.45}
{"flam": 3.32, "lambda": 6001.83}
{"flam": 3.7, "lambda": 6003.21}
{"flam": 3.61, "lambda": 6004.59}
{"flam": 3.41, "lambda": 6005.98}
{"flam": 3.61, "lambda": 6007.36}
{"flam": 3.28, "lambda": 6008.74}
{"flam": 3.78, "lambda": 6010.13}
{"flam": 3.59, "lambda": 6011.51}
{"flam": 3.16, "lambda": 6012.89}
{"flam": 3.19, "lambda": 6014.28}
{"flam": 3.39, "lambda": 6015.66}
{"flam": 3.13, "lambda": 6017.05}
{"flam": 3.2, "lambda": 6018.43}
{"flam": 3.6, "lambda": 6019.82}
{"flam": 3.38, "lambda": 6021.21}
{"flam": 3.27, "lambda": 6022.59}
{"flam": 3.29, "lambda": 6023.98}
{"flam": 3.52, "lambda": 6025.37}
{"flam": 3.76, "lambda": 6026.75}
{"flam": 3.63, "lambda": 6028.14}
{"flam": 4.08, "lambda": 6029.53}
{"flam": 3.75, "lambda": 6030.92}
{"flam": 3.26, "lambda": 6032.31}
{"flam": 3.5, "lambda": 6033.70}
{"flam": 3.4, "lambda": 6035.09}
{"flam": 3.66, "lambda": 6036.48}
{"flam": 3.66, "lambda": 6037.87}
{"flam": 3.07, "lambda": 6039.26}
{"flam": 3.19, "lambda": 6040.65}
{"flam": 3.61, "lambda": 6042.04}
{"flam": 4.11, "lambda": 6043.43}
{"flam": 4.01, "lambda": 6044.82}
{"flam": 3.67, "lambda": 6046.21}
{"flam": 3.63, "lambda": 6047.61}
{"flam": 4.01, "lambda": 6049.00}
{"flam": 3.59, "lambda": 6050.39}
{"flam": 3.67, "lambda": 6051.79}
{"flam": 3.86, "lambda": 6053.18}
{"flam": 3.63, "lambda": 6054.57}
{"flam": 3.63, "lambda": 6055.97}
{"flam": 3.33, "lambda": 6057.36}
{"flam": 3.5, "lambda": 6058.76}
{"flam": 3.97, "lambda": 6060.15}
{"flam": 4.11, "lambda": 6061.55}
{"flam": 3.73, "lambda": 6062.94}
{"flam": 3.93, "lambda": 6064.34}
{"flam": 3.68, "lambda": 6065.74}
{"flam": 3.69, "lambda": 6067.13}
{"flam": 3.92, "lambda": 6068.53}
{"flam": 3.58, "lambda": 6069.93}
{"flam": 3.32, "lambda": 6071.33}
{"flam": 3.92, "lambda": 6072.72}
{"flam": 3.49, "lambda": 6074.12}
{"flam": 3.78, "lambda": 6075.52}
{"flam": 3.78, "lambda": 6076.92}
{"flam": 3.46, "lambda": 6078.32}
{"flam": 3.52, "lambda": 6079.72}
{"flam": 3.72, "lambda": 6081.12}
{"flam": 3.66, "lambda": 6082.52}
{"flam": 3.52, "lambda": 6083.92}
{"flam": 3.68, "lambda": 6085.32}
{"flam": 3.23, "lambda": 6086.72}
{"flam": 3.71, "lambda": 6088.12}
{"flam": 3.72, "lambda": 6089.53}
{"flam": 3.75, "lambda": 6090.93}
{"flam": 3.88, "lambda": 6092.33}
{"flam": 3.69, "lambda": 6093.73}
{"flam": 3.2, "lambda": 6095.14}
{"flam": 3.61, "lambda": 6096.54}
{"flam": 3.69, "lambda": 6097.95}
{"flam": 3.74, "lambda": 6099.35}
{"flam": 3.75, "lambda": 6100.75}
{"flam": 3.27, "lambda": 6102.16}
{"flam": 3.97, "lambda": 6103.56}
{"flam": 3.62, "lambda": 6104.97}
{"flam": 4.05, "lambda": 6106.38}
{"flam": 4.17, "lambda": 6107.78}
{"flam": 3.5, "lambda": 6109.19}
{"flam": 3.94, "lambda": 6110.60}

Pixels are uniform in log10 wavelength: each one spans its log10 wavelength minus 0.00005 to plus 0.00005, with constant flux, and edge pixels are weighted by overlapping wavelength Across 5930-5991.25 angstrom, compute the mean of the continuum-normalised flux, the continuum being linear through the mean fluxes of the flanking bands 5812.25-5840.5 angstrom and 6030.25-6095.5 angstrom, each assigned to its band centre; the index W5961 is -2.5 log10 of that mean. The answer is 0.033 mag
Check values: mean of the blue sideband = 3.66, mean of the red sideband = 3.65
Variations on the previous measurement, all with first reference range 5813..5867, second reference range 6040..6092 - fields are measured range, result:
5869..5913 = 0.133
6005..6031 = 0.060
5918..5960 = 0.037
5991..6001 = 0.005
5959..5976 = 0.023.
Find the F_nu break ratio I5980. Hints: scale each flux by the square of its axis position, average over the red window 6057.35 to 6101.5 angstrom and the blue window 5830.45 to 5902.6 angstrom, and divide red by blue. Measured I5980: 1.2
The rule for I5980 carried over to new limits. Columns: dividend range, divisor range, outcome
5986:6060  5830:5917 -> 1.10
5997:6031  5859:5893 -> 1.11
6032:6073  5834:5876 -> 1.10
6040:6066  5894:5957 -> 1.14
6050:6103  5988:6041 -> 1.07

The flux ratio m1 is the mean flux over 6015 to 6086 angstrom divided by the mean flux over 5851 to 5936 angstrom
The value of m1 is 1.08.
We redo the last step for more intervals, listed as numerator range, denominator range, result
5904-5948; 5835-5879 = 0.98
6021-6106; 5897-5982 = 1.05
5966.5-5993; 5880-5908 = 1.17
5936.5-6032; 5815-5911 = 1.03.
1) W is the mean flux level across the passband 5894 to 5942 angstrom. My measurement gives 3.41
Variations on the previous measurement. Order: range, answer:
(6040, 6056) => 3.72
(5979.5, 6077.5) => 3.6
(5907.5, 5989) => 3.52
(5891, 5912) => 3.12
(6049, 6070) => 3.73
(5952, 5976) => 3.54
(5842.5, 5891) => 3.43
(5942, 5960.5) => 3.45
